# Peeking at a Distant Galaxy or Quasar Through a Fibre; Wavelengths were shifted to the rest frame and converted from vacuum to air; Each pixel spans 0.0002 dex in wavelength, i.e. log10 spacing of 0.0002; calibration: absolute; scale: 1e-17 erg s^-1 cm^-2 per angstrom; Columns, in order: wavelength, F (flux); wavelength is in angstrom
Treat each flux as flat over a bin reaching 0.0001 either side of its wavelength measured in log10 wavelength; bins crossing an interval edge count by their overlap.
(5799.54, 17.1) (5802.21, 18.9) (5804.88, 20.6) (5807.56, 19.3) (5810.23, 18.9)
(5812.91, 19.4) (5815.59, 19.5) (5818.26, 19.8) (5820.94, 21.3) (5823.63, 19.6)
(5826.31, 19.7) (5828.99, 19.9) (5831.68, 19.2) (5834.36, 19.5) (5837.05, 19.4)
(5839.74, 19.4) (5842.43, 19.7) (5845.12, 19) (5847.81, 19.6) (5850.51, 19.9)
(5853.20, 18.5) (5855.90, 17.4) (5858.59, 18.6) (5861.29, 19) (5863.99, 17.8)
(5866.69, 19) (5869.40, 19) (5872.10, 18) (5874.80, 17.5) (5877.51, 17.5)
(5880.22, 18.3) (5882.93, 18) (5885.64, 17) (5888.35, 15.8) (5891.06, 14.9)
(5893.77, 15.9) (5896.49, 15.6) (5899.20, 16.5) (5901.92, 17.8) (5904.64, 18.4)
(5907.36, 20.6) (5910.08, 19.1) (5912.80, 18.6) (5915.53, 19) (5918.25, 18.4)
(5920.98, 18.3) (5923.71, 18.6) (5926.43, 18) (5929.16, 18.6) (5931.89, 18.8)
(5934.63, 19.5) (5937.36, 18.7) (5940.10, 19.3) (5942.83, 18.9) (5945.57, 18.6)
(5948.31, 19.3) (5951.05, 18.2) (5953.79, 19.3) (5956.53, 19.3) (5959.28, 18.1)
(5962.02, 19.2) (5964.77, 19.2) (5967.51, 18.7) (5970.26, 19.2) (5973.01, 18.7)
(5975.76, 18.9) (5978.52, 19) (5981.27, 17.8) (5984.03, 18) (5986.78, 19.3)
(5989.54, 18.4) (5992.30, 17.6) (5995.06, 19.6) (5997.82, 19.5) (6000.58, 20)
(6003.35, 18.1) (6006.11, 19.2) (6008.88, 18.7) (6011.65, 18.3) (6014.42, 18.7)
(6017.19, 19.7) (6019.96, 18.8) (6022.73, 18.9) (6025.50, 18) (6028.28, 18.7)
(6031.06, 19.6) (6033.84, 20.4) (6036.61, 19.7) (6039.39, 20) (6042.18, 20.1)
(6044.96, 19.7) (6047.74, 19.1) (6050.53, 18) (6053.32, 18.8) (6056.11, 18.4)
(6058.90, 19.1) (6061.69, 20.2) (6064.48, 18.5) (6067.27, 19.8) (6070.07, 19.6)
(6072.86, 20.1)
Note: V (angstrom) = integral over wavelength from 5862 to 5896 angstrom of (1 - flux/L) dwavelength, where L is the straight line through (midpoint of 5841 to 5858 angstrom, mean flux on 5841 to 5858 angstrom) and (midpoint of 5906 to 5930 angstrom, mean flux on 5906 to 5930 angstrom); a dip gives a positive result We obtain 2.8 angstrom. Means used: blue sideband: 19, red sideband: 18.8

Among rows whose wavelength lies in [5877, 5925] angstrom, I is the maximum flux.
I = 20.6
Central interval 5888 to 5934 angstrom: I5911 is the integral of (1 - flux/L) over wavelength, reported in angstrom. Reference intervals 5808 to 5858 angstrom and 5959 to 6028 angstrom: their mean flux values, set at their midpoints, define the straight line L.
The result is 2.9 angstrom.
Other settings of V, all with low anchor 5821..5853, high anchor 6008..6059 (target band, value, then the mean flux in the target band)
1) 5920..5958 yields 1.0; 18.8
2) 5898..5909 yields 0.6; 18.4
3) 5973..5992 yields 0.7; 18.5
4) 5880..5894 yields 2.1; 16.6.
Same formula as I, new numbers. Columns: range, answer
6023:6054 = 20.4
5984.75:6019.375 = 20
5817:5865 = 21.3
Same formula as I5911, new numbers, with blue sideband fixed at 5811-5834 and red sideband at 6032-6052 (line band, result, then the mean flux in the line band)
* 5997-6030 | 1.2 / 18.9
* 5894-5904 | 1.5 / 16.7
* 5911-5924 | 0.7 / 18.6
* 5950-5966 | 0.6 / 18.9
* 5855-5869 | 0.9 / 18.4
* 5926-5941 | 0.6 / 18.8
